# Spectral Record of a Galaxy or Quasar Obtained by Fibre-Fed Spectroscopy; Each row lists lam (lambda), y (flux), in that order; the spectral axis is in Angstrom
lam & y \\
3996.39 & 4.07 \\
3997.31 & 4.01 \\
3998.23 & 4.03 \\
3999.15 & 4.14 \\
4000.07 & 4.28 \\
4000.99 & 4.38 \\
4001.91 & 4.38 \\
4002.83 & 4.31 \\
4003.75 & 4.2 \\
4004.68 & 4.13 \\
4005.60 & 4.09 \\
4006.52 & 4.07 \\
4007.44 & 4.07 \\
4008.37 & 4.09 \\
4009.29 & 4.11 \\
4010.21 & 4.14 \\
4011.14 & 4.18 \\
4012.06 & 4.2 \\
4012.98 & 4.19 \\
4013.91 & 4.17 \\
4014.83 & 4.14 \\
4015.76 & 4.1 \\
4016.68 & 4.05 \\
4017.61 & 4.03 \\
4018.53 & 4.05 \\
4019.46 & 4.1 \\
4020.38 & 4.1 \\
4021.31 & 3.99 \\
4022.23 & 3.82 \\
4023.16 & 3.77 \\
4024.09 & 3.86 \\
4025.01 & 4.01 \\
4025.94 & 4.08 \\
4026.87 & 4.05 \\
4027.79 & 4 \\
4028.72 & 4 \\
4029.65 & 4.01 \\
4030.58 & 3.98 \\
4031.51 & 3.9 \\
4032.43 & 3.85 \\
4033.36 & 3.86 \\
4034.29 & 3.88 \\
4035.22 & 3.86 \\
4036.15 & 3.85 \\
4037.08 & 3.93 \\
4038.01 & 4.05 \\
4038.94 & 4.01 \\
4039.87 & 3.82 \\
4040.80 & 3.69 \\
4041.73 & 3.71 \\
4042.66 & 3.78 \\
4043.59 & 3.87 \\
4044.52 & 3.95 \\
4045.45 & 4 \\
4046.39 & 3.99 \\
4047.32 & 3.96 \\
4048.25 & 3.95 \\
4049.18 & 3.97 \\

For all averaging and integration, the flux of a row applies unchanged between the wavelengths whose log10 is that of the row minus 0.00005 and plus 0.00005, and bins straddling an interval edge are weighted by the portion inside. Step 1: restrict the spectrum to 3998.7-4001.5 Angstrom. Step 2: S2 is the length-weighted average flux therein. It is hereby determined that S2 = 4.27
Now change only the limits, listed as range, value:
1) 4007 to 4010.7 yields 4.1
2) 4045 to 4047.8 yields 3.98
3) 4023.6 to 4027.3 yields 4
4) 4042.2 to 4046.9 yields 3.92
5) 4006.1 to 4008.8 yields 4.07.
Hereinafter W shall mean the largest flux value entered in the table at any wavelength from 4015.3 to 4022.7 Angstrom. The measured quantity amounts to 4.1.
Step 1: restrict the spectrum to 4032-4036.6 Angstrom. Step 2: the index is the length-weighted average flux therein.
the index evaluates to 3.86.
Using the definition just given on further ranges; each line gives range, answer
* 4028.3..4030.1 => 4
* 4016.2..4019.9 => 4.06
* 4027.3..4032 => 3.98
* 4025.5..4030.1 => 4.03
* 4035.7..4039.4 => 3.96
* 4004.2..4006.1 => 4.1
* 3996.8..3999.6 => 4.06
